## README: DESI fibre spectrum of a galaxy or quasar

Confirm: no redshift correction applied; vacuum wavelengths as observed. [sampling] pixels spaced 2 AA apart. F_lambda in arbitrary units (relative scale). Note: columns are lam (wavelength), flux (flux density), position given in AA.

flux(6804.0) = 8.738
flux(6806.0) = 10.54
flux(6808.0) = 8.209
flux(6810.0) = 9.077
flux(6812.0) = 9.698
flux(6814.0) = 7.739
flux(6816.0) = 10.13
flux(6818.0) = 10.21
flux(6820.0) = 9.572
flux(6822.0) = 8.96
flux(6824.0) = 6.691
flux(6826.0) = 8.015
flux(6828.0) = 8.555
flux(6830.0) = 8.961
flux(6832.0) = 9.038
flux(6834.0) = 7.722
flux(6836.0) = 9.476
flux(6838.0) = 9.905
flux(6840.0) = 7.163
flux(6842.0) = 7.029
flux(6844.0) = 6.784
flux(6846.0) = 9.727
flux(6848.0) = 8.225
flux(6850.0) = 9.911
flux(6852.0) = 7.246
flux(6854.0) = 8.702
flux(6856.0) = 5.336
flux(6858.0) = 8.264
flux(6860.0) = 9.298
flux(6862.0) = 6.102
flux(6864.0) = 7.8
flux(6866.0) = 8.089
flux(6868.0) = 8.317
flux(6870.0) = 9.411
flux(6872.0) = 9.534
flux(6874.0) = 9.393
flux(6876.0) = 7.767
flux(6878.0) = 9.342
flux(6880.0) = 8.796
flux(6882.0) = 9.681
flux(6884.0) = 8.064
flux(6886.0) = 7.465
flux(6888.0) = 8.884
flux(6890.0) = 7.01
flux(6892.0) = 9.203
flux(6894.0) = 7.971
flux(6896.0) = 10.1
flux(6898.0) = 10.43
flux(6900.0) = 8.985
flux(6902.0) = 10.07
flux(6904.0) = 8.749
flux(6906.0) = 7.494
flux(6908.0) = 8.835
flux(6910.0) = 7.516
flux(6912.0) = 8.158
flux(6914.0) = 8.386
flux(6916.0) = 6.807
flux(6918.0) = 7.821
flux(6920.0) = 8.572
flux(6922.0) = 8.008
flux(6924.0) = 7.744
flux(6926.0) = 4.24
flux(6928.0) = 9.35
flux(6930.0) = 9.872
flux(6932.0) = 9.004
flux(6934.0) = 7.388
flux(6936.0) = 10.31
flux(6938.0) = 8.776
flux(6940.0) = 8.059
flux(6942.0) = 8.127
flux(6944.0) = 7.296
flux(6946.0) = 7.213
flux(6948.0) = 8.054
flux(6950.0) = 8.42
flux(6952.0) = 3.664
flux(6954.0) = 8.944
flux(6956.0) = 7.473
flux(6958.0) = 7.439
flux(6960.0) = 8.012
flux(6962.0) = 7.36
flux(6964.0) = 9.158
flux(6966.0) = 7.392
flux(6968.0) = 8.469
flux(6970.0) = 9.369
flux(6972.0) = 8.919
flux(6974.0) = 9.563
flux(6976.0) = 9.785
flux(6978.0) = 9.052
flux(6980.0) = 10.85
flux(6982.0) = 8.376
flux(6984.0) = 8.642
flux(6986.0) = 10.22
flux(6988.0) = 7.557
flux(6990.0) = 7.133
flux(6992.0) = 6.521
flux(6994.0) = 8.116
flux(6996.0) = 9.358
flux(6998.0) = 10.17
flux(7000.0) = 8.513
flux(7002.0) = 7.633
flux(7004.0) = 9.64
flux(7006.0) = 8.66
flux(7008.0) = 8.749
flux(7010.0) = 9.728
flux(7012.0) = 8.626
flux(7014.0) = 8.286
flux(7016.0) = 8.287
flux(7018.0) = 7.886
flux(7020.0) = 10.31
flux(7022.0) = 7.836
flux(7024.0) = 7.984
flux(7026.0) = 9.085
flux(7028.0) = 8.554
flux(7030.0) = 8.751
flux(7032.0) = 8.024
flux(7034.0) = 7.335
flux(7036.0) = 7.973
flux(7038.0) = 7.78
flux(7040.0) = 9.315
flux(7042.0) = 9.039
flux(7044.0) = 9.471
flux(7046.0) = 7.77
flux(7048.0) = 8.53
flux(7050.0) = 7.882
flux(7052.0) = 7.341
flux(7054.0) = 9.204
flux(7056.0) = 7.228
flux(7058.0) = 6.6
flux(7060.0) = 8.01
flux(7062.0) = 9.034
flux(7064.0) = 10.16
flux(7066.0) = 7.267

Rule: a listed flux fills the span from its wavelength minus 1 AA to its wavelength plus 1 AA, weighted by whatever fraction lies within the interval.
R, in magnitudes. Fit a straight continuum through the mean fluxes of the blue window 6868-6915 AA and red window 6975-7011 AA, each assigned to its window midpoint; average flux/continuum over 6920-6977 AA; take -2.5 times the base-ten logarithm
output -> 0.084 mag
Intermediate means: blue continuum 8.74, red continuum 8.82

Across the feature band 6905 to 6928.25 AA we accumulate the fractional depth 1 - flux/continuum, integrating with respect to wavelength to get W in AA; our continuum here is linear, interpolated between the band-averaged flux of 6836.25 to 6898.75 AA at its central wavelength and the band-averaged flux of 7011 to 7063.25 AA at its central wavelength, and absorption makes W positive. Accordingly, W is 1.94 AA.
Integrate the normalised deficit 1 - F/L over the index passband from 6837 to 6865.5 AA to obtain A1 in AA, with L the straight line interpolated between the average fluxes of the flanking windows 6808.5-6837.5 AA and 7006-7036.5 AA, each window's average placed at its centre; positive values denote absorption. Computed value 2.71 AA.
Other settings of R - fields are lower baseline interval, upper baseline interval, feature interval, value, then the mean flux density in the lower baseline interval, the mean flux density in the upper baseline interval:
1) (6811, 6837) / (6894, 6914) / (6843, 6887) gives 0.06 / 8.83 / 8.85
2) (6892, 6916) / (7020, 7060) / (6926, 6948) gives 0.04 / 8.72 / 8.24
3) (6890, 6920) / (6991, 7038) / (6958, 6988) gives -0.04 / 8.55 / 8.51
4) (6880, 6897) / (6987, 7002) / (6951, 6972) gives 0.07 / 8.56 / 8.16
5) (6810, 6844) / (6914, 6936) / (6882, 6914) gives -0.06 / 8.63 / 8.01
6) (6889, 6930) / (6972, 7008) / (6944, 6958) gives 0.17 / 8.31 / 8.81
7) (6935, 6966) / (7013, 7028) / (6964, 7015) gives -0.07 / 7.87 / 8.53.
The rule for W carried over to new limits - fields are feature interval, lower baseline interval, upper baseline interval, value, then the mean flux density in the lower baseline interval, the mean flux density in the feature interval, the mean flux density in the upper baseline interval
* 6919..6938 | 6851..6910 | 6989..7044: 0.42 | 8.48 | 8.3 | 8.51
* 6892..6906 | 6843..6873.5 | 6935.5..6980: -1.72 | 8.2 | 9.24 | 8.26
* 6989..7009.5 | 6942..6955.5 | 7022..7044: -1.28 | 7.34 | 8.48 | 8.41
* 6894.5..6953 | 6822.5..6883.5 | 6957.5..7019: 2.13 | 8.35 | 8.19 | 8.64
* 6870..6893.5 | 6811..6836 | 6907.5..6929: -1.48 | 8.8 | 8.67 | 7.74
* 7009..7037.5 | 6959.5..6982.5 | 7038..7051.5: 0.62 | 8.89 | 8.46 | 8.55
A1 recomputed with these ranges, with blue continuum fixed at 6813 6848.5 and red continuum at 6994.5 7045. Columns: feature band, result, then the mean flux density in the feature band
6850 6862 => 1.07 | 7.81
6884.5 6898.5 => -0.07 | 8.64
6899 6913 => 0.09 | 8.54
